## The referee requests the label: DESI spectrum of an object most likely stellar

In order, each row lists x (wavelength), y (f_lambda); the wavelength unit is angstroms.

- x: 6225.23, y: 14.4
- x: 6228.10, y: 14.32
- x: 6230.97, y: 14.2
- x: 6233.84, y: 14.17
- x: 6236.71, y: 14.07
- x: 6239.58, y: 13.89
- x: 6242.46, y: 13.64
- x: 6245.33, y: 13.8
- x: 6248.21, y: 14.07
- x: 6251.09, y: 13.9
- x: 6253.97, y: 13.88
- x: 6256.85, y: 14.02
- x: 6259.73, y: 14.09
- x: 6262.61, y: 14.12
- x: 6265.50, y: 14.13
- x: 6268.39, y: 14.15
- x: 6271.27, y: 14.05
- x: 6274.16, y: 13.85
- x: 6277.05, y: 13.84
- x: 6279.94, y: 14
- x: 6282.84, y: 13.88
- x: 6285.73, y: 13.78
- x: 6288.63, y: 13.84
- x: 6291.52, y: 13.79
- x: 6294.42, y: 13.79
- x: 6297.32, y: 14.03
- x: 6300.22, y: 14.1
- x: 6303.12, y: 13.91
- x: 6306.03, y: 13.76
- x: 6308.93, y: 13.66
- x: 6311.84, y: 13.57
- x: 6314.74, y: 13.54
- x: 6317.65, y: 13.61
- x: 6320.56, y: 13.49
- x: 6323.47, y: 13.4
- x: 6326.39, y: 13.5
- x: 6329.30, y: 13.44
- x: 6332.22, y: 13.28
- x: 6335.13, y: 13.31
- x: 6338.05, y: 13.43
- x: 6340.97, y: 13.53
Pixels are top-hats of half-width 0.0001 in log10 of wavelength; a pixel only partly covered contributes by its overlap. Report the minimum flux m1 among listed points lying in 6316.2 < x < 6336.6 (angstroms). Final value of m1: 13.28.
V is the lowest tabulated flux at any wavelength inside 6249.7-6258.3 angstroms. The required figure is 13.88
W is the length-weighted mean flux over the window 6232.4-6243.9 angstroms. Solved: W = 13.9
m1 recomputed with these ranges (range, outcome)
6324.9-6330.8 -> 13.44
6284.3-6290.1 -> 13.78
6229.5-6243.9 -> 13.64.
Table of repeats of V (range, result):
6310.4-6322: 13.49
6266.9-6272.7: 14.05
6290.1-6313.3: 13.57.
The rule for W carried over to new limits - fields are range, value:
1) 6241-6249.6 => 13.8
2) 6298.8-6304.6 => 14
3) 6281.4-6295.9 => 13.8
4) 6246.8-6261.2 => 14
